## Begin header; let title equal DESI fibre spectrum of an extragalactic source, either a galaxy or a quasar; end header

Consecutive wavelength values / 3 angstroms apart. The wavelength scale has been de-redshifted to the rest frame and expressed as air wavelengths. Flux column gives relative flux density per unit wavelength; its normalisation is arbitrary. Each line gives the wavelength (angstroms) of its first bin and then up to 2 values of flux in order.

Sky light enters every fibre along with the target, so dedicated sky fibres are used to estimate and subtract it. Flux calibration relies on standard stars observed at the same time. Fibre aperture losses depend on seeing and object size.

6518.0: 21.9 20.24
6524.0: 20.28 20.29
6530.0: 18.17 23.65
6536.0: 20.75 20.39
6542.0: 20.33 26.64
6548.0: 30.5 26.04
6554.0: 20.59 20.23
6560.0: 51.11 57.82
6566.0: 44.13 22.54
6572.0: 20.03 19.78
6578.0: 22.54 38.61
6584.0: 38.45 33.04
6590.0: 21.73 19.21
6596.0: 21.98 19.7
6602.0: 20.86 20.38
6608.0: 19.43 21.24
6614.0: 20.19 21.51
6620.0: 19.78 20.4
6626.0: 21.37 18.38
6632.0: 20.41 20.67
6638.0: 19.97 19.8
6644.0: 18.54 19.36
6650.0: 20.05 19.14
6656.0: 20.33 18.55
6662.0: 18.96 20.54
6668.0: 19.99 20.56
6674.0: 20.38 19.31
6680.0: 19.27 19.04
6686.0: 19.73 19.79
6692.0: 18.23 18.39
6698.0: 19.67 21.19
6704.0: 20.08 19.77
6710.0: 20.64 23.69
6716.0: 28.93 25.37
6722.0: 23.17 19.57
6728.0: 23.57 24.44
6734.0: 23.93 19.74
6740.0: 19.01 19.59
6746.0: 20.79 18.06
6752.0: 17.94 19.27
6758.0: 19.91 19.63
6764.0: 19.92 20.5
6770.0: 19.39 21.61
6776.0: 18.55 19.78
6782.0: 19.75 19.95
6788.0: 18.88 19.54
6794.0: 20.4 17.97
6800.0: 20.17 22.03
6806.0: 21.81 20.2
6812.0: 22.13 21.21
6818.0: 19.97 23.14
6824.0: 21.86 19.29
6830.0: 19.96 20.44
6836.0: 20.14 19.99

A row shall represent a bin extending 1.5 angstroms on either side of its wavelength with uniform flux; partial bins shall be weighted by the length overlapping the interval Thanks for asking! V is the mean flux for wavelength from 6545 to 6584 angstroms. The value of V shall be 31.3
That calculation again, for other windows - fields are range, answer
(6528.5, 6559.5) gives 23.6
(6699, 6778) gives 21.1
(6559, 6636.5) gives 25.8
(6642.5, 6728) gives 20.5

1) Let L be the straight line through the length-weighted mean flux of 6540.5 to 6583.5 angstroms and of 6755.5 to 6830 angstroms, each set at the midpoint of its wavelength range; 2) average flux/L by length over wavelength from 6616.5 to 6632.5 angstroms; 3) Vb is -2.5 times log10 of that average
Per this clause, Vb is 0.34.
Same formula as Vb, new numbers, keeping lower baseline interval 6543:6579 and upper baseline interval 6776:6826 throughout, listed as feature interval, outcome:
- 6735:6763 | 0.163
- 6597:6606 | 0.363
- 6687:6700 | 0.282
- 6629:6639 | 0.330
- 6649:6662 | 0.330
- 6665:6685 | 0.276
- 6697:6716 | 0.130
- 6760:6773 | 0.093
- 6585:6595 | 0.152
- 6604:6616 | 0.352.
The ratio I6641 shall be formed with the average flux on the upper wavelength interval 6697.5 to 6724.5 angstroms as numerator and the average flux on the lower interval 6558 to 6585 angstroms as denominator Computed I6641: 0.6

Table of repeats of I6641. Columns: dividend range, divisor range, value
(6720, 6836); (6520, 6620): 0.80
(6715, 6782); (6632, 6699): 1.07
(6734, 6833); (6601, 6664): 1.01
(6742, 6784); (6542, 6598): 0.67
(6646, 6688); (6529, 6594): 0.70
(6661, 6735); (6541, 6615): 0.78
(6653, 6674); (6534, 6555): 0.84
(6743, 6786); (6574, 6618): 0.82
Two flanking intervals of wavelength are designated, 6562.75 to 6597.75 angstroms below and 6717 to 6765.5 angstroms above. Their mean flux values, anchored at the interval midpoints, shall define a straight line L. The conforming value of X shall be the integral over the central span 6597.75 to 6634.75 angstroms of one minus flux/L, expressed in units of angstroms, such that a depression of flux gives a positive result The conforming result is 9.3 angstroms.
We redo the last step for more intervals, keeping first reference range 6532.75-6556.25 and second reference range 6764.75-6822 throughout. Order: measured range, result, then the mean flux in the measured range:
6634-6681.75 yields 5.11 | 19.7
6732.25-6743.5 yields 0.16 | 20.7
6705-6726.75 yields -1.67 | 23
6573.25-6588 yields -4.60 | 30.2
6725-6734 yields -0.90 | 23.3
